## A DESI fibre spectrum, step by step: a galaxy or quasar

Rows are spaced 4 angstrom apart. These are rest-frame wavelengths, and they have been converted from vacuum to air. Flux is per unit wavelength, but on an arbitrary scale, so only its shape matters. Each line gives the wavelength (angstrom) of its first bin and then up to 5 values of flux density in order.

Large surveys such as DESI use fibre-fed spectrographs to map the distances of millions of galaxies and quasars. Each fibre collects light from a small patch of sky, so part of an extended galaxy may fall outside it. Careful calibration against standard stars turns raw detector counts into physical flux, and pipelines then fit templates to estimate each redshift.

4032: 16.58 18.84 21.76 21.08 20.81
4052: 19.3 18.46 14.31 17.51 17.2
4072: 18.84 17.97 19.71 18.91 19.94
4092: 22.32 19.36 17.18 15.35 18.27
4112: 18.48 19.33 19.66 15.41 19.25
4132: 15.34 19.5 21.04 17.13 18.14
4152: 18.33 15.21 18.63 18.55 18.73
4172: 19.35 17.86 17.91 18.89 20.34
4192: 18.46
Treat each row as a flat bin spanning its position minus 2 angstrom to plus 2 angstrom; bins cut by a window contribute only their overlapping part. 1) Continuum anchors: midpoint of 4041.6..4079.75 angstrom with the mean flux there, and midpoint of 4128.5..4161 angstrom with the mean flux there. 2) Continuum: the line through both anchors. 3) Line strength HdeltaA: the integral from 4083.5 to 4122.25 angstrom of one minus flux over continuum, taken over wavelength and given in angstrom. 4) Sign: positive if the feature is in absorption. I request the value -1.4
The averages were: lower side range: 18.5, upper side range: 18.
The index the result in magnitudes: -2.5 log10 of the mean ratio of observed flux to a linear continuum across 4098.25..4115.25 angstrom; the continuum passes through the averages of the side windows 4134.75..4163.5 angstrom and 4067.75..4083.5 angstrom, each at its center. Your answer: 0.06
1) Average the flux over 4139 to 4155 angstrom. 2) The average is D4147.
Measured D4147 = 18.3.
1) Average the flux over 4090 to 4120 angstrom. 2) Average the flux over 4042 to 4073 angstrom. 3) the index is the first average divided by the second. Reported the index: 1.01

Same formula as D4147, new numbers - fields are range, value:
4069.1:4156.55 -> 18.4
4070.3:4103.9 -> 19.1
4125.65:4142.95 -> 18.6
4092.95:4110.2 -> 17.8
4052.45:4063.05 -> 16.9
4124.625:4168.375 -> 18.1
